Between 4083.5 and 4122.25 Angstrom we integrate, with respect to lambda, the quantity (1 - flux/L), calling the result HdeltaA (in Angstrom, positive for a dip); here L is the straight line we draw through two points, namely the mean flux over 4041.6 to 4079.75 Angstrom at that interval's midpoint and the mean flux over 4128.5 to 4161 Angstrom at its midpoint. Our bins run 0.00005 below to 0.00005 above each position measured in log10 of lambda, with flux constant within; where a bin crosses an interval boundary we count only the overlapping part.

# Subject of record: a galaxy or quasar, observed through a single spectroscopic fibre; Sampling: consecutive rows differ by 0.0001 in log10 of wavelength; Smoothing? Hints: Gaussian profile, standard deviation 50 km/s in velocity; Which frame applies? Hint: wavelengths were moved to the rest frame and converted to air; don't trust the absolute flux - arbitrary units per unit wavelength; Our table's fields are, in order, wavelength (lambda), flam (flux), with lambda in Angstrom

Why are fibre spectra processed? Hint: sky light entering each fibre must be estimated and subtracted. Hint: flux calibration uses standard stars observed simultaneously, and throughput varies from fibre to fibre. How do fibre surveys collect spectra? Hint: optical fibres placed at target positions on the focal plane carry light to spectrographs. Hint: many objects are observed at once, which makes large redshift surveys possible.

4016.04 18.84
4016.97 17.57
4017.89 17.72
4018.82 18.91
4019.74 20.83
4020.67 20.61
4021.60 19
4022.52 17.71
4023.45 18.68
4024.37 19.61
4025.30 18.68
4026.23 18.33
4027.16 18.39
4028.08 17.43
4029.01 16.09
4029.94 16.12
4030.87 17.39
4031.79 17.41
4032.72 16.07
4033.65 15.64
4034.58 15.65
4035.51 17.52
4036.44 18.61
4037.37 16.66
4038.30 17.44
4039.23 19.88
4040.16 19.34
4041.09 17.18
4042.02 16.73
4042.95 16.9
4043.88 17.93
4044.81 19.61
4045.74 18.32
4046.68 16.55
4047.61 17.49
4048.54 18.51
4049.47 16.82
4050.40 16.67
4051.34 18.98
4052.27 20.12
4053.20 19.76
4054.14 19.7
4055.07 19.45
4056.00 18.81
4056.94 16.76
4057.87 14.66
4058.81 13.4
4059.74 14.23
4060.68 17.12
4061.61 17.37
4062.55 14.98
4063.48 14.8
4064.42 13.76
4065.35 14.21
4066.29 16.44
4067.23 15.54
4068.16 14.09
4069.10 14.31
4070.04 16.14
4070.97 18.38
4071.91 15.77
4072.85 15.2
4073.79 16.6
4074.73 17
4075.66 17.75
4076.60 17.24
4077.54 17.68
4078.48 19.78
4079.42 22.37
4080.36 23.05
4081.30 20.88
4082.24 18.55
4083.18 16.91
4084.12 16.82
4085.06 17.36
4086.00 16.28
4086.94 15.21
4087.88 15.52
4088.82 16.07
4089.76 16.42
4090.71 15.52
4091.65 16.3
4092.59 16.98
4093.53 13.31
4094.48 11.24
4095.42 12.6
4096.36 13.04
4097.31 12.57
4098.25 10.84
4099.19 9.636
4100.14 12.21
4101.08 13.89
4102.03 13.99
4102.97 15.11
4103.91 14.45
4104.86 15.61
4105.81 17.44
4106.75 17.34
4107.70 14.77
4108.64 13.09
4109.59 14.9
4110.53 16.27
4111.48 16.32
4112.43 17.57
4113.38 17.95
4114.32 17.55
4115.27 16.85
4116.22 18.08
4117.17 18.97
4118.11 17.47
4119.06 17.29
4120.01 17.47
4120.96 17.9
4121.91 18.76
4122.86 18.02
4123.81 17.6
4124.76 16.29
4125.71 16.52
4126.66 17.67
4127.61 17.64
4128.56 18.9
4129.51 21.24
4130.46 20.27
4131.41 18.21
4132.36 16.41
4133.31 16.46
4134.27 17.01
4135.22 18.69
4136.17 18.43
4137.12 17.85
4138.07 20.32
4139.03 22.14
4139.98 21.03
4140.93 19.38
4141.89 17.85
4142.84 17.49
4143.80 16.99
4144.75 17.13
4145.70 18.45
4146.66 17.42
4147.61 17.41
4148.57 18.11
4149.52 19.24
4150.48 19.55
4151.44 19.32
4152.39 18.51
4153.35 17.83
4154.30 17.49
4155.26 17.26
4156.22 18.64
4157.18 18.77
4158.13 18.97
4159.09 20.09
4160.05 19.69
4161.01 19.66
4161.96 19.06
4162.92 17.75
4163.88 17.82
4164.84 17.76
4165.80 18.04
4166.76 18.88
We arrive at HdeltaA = 5.0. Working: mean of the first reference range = 17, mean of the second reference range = 18.6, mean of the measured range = 15.5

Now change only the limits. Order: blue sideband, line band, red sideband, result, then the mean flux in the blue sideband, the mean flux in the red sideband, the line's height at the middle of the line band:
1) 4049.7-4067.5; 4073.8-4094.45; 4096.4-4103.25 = -4.6 Angstrom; 16.7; 12.6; 14.1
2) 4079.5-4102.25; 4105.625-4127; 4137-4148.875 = -0.1 Angstrom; 15.3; 18.6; 16.9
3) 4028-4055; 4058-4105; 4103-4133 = 4.8 Angstrom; 17.7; 17.2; 17.5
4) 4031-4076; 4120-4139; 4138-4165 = 0.1 Angstrom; 16.9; 18.6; 18.3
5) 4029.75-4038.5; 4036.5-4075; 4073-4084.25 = 1.7 Angstrom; 16.9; 18.7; 17.7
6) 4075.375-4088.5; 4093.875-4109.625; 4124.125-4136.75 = 3.9 Angstrom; 18.2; 18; 18.1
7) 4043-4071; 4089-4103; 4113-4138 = 3.1 Angstrom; 16.8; 17.9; 17.5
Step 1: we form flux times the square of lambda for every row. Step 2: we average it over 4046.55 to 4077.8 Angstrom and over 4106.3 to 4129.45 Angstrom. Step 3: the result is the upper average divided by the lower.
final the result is 1.06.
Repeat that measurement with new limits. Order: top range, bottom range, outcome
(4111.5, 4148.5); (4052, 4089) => 1.10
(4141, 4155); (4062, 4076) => 1.20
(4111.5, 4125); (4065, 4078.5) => 1.11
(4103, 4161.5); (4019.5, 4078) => 1.08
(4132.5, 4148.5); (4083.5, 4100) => 1.30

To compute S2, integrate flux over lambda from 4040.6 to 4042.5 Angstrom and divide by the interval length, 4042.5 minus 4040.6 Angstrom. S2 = 17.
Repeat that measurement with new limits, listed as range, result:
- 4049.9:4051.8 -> 17.8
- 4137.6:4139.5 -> 21.2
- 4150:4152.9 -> 19.1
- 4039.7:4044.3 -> 17.6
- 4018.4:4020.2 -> 20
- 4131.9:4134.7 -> 16.6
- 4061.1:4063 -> 16.2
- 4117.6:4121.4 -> 17.6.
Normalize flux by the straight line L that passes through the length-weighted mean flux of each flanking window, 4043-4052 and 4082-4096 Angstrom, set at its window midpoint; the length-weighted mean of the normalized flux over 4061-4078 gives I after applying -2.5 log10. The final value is 0.05 mag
